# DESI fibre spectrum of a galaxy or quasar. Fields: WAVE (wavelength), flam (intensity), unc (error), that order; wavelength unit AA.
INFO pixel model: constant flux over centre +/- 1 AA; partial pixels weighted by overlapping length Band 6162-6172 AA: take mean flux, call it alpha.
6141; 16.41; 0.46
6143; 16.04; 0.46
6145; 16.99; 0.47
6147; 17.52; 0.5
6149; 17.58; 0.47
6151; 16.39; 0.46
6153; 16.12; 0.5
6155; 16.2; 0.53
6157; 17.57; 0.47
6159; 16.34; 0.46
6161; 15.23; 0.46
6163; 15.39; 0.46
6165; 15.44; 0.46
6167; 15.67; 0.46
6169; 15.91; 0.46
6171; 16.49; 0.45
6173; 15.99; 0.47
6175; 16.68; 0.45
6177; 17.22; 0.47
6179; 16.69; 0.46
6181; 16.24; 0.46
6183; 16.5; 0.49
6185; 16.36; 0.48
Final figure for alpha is 15.8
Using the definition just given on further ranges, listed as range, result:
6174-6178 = 16.9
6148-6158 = 16.8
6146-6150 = 17.5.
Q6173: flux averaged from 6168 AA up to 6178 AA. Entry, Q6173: 16.5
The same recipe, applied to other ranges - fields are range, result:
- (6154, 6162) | 16.3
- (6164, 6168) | 15.6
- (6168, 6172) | 16.2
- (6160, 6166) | 15.4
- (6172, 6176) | 16.3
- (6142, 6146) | 16.5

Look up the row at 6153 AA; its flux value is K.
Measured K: 16.12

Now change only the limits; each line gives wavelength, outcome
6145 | 16.99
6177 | 17.22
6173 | 15.99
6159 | 16.34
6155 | 16.2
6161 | 15.23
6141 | 16.41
